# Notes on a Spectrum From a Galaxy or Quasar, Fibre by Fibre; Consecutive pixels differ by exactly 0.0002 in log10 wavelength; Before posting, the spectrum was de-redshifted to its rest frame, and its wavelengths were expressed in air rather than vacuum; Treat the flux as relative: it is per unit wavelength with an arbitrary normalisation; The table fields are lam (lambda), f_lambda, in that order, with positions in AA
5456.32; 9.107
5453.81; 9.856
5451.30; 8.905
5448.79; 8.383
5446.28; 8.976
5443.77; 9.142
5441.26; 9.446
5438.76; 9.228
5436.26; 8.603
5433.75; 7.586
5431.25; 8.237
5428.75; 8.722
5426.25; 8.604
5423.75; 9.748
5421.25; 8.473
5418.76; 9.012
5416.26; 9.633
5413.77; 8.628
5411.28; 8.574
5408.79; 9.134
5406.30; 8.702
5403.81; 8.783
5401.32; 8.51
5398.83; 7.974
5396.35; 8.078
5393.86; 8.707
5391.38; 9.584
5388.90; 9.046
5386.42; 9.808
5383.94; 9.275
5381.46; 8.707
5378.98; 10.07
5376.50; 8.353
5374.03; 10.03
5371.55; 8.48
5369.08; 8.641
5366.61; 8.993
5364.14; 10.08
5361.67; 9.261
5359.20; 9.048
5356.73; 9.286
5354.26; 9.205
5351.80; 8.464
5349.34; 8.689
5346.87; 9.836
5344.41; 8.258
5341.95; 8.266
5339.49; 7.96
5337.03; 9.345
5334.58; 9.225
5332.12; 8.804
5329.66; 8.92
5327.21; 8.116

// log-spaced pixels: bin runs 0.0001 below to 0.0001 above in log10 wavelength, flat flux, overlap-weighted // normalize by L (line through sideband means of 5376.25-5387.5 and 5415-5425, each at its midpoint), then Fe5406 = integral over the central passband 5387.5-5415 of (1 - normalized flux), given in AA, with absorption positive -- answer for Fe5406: 1.6 AA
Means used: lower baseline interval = 9.31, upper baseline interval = 9.22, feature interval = 8.71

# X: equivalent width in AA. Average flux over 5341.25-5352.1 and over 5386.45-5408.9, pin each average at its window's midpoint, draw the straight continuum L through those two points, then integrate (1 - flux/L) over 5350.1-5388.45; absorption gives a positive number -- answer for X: -1.8 AA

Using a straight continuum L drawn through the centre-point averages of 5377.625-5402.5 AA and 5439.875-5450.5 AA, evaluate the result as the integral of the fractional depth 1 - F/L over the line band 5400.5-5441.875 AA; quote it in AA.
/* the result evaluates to 0.9 AA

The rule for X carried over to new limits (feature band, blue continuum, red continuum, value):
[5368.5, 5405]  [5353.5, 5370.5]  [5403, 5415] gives 0.1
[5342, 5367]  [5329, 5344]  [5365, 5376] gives -0.5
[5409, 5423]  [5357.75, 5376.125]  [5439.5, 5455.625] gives 0.4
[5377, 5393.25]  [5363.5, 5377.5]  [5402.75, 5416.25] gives -0.6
